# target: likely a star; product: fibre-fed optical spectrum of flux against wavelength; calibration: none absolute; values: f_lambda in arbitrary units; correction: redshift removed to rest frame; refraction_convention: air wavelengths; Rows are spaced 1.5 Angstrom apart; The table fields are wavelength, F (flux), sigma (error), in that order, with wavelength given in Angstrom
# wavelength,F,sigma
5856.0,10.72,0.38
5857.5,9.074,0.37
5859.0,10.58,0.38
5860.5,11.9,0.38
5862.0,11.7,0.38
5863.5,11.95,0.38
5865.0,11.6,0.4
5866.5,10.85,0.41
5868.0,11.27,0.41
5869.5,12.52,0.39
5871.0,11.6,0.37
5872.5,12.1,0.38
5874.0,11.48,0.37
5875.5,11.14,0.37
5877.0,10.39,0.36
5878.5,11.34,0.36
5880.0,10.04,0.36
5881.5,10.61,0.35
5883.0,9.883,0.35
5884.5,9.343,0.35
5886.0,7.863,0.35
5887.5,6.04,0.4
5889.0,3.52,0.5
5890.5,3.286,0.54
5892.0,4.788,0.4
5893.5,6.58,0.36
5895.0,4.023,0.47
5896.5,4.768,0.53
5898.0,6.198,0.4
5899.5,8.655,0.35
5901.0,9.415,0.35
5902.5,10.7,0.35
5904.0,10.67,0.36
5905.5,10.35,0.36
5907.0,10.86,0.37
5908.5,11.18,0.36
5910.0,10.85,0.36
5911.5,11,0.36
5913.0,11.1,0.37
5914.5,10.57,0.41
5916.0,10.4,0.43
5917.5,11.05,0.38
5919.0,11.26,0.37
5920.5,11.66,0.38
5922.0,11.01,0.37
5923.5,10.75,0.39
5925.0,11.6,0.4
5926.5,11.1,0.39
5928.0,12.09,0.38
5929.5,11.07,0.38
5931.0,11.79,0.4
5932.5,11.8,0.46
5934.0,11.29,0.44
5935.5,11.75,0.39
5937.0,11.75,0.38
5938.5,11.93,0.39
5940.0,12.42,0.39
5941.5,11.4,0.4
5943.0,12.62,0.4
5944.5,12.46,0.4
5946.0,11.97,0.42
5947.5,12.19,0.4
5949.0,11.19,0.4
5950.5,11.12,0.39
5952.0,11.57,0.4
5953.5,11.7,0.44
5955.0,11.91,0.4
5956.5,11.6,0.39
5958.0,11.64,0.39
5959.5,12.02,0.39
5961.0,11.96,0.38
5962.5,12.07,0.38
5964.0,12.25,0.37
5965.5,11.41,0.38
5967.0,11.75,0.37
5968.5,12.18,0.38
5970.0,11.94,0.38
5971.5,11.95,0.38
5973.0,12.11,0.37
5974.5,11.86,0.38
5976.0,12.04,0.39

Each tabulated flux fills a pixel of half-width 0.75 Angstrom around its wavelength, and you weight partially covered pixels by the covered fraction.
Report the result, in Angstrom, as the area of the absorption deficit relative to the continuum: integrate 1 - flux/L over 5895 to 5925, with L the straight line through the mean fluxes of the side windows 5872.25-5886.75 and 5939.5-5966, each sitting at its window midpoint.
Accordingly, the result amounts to 2.7 Angstrom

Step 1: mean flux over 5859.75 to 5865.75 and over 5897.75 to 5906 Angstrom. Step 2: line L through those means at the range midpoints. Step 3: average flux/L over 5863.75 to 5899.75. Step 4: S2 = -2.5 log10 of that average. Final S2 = 0.22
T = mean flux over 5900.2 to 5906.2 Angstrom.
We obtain 10.3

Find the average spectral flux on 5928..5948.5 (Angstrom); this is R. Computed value 11.9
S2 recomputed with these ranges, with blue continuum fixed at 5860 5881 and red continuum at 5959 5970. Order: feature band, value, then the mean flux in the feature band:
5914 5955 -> 0.021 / 11.6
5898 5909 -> 0.165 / 9.96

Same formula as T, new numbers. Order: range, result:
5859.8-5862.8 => 11.8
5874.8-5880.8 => 10.7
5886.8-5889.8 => 4.73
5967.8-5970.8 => 12.1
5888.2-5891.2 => 3.45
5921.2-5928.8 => 11.3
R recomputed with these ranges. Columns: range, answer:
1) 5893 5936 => 10.2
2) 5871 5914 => 8.92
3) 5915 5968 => 11.6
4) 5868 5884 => 11.1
